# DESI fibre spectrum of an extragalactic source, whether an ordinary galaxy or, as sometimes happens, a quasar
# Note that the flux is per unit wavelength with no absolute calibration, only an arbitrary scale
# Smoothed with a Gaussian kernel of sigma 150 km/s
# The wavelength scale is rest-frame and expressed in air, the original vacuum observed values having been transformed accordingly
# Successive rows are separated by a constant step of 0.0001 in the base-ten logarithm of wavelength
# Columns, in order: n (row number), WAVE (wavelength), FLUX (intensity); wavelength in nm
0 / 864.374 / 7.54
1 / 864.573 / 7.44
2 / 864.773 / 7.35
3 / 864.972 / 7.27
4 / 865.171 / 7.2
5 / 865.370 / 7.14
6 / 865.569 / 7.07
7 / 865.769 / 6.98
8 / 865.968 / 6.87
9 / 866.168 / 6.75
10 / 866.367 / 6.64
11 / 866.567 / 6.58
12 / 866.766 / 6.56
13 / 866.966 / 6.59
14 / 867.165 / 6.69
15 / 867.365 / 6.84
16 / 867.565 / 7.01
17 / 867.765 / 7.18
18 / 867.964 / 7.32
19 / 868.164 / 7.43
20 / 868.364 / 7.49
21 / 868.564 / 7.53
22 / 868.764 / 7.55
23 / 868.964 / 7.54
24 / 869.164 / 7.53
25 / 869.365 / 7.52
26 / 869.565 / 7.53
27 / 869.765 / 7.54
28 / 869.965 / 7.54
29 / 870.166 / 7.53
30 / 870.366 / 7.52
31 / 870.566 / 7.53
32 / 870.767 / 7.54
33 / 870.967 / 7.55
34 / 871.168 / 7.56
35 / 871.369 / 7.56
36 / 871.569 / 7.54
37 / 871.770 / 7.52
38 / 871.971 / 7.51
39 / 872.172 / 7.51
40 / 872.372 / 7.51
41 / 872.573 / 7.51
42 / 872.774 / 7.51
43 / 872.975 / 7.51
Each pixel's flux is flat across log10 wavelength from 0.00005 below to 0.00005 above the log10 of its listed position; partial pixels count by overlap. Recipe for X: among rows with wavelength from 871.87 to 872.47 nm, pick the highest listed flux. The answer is 7.51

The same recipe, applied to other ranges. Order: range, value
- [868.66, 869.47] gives 7.55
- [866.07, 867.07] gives 6.75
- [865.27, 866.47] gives 7.14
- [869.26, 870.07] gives 7.54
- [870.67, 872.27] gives 7.56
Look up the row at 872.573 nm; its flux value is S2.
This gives 7.51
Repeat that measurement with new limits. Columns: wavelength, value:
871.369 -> 7.56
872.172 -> 7.51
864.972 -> 7.27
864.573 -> 7.44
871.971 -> 7.51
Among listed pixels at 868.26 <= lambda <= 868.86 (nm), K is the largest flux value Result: 7.55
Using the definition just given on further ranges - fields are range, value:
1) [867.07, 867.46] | 6.84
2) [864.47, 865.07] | 7.44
